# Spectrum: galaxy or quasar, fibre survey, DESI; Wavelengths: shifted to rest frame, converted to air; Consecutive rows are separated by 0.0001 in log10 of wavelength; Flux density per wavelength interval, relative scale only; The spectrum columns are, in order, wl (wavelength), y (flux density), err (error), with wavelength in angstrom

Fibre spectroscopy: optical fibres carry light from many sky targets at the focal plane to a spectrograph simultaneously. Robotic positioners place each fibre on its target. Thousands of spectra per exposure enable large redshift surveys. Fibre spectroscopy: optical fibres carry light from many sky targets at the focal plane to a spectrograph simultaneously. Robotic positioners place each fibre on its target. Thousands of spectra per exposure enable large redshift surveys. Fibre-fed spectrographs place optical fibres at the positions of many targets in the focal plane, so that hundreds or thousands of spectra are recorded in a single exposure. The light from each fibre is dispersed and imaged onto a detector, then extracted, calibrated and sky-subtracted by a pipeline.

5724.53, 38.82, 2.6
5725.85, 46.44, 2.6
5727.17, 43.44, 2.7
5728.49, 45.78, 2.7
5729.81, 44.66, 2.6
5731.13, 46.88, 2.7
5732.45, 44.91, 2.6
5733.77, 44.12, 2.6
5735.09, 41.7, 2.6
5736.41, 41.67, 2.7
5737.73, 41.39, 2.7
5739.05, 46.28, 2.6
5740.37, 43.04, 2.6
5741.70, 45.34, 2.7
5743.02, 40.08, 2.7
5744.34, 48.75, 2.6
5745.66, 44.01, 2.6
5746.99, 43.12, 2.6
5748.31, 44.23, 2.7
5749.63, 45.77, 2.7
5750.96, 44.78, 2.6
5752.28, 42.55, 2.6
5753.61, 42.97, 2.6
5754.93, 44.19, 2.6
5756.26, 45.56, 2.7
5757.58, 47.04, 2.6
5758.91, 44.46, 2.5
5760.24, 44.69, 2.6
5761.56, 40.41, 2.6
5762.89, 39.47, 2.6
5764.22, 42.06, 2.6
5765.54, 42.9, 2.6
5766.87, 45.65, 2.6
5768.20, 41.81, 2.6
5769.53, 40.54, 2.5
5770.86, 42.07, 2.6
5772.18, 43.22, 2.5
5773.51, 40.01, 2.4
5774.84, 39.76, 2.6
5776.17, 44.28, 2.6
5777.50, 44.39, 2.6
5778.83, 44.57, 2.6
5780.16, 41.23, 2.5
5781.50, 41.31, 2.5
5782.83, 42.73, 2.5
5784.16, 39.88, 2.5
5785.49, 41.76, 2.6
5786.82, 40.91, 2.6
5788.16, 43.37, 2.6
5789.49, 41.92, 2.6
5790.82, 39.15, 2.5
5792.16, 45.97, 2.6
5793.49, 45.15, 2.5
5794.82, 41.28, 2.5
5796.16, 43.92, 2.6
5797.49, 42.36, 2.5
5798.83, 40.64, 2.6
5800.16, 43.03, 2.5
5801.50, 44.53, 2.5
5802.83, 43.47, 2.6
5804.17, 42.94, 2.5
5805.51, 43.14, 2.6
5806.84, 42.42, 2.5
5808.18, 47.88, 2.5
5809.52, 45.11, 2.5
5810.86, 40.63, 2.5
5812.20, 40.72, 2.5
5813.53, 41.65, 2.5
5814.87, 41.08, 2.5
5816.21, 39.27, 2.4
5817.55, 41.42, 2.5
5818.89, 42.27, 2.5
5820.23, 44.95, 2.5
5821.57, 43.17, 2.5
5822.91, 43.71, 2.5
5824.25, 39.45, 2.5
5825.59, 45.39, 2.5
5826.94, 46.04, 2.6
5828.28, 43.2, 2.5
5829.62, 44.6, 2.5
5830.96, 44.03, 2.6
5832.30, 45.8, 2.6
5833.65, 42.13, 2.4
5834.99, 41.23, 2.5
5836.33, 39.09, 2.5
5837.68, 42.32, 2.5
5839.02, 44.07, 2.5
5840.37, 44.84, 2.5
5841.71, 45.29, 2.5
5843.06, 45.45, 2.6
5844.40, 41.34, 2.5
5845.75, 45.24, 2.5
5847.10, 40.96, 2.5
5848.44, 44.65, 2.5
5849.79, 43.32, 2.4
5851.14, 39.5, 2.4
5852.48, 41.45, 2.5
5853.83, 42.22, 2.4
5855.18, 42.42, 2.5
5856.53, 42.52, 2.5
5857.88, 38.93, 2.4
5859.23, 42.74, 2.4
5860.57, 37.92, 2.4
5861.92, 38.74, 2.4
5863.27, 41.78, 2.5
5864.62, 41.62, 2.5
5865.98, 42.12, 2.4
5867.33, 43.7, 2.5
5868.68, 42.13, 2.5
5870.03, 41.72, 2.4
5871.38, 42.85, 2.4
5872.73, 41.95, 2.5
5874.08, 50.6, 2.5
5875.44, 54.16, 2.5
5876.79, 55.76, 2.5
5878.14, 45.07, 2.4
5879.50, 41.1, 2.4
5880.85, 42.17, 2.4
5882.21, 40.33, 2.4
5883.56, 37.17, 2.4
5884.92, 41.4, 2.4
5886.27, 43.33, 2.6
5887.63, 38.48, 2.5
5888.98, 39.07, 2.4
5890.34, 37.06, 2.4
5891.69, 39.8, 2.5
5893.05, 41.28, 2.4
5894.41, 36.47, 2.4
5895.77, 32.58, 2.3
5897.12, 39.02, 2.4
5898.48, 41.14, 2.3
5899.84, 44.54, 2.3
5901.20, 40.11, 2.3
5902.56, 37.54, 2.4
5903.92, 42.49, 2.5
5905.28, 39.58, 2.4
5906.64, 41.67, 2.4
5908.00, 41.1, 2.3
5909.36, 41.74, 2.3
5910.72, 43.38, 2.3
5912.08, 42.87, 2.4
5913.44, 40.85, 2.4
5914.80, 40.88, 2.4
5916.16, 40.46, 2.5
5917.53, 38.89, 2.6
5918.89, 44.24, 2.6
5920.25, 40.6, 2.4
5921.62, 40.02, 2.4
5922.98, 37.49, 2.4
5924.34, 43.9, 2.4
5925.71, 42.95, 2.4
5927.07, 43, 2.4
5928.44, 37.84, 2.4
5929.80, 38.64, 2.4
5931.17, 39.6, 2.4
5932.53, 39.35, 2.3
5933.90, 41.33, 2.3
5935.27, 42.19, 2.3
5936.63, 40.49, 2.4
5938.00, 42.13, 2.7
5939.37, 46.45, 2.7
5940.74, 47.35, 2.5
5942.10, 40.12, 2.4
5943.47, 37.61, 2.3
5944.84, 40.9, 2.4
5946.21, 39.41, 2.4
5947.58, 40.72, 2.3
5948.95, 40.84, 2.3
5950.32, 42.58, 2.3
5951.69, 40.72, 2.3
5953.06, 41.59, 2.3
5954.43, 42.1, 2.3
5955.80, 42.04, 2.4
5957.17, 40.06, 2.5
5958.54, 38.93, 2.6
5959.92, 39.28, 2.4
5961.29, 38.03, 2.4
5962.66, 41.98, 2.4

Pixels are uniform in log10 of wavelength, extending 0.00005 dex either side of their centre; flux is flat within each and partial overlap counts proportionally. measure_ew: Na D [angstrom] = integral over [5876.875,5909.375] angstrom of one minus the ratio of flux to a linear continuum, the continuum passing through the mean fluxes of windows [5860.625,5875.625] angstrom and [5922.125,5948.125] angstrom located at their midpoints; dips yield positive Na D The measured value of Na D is 1.5 angstrom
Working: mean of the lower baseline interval 43.2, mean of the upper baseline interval 41.1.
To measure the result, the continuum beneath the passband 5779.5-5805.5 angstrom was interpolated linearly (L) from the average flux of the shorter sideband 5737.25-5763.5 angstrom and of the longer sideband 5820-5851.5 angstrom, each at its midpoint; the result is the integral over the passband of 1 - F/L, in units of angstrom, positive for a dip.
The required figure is 0.7 angstrom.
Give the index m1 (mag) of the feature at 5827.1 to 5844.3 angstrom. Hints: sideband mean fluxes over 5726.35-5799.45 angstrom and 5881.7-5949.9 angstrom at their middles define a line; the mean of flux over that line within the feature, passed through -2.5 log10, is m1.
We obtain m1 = -0.04 mag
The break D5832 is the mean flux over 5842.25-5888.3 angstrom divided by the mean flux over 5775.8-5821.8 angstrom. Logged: 1.0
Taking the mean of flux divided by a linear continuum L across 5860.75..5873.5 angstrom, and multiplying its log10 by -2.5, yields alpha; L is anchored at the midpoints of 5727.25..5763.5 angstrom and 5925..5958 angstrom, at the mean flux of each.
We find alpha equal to 0.014 mag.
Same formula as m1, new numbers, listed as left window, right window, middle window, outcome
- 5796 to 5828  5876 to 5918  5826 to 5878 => -0.037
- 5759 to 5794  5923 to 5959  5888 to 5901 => 0.067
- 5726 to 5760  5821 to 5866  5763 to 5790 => 0.039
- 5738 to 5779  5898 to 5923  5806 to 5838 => -0.009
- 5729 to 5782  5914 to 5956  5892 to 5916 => 0.030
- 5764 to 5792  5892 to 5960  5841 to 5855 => -0.036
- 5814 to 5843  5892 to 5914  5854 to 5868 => 0.016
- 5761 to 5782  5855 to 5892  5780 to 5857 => -0.013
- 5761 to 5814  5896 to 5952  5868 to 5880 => -0.115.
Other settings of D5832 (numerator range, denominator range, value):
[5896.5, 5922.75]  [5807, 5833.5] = 0.95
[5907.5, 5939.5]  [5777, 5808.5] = 0.96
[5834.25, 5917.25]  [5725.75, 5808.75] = 0.97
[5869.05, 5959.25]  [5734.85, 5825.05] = 0.97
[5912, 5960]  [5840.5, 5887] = 0.95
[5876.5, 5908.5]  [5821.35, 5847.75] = 0.94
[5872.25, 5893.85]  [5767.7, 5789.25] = 1.02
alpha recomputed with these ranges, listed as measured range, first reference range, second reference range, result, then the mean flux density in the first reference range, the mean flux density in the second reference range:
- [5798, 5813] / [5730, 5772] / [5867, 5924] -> -0.01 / 43.6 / 41.6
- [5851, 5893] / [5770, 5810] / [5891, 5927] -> -0.03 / 42.7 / 40.6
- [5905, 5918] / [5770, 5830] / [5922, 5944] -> 0.01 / 42.7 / 41.3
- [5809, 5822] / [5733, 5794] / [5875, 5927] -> 0.01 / 43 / 41.3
